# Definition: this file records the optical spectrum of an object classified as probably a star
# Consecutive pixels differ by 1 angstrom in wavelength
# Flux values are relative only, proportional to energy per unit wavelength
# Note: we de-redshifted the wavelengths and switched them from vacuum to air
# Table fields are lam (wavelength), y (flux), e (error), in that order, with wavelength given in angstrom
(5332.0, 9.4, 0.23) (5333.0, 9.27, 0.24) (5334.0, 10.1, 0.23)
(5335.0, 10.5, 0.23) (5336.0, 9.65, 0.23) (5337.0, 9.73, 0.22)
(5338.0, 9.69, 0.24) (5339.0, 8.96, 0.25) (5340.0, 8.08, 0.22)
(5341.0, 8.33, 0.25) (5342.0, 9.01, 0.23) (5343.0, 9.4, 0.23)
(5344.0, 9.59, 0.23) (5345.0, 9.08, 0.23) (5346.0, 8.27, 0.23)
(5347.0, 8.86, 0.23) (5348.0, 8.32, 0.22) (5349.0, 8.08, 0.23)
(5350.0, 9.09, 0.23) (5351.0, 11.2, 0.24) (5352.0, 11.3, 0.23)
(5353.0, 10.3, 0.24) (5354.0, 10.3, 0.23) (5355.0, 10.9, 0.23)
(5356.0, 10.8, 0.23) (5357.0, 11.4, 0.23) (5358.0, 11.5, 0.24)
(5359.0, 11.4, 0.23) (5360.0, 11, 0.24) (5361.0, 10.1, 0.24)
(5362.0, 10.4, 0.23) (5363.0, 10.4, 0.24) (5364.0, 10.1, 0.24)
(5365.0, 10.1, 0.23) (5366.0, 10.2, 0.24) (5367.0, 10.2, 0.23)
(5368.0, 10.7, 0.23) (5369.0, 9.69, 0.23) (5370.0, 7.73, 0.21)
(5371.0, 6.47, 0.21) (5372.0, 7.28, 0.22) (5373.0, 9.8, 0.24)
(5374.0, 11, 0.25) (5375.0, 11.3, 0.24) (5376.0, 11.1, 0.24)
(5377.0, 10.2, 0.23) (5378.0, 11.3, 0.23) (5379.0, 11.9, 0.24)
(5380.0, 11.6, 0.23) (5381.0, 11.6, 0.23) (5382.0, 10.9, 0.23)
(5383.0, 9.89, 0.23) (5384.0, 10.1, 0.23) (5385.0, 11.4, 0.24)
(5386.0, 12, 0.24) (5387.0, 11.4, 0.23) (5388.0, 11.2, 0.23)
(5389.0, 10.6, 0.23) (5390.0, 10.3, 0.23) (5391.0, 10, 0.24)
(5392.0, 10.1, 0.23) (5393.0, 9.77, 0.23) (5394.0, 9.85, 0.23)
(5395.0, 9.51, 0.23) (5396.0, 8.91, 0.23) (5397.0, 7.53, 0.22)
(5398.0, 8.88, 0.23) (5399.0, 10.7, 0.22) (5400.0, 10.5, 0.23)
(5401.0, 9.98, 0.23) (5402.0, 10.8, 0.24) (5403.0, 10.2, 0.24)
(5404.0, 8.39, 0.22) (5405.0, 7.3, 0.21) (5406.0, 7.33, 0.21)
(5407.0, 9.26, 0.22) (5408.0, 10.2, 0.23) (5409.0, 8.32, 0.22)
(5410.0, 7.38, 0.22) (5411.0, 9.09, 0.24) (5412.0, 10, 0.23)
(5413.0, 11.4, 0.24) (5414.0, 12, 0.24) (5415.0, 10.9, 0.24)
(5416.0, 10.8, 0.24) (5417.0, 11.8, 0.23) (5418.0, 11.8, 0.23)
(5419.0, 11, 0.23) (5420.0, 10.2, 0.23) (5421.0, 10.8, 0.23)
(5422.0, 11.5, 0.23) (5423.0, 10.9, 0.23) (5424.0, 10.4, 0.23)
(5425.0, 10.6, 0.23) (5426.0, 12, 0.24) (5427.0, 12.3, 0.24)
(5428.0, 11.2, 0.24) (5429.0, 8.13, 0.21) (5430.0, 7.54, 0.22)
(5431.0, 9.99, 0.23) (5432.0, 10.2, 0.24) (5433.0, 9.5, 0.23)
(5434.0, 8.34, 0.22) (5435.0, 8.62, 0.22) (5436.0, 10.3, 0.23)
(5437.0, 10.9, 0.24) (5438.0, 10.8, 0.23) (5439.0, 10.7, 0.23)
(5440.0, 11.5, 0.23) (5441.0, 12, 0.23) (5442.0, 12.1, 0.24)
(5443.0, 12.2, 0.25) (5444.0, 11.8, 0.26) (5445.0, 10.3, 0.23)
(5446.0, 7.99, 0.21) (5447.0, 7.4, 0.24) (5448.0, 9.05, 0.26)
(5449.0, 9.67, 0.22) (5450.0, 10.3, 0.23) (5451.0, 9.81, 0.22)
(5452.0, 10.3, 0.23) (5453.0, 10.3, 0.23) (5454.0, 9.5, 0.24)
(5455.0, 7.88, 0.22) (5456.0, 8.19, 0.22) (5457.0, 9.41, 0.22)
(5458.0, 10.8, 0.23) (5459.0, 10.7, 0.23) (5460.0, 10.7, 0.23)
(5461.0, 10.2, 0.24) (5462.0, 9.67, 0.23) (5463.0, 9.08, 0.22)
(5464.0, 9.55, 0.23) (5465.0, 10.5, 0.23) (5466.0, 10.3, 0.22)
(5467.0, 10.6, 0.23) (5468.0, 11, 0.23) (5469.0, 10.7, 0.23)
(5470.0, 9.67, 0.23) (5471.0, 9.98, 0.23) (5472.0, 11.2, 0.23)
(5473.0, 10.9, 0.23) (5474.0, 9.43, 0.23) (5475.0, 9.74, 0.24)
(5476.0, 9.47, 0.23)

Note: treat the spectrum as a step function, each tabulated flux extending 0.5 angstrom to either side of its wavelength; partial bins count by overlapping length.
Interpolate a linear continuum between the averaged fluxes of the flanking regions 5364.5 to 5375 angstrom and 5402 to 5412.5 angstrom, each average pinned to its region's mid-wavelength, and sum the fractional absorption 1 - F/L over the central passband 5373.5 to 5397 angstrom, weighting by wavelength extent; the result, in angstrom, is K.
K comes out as -3.7 angstrom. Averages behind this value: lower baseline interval 9.41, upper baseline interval 8.84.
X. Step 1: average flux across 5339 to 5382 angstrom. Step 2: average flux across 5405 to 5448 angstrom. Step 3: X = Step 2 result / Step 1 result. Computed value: 1.0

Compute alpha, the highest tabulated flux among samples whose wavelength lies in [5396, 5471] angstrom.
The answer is 12.3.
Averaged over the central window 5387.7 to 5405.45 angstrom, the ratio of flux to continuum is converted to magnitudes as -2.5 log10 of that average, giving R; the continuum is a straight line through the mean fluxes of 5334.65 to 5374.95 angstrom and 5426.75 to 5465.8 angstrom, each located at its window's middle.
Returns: 0.018 mag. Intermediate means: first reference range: 9.74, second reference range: 9.97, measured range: 9.69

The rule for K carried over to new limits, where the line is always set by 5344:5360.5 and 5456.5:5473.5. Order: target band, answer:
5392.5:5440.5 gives 1.0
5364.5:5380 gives 0.2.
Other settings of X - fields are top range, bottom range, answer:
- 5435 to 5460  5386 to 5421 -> 1.02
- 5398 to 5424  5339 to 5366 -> 1.02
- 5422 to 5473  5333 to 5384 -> 1.02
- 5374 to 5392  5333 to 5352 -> 1.18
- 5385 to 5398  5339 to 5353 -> 1.10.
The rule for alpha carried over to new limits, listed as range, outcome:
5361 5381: 11.9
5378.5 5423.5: 12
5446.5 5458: 10.8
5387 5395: 11.4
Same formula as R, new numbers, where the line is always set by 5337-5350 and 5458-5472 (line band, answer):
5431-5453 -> -0.020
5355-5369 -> -0.171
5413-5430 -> -0.124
